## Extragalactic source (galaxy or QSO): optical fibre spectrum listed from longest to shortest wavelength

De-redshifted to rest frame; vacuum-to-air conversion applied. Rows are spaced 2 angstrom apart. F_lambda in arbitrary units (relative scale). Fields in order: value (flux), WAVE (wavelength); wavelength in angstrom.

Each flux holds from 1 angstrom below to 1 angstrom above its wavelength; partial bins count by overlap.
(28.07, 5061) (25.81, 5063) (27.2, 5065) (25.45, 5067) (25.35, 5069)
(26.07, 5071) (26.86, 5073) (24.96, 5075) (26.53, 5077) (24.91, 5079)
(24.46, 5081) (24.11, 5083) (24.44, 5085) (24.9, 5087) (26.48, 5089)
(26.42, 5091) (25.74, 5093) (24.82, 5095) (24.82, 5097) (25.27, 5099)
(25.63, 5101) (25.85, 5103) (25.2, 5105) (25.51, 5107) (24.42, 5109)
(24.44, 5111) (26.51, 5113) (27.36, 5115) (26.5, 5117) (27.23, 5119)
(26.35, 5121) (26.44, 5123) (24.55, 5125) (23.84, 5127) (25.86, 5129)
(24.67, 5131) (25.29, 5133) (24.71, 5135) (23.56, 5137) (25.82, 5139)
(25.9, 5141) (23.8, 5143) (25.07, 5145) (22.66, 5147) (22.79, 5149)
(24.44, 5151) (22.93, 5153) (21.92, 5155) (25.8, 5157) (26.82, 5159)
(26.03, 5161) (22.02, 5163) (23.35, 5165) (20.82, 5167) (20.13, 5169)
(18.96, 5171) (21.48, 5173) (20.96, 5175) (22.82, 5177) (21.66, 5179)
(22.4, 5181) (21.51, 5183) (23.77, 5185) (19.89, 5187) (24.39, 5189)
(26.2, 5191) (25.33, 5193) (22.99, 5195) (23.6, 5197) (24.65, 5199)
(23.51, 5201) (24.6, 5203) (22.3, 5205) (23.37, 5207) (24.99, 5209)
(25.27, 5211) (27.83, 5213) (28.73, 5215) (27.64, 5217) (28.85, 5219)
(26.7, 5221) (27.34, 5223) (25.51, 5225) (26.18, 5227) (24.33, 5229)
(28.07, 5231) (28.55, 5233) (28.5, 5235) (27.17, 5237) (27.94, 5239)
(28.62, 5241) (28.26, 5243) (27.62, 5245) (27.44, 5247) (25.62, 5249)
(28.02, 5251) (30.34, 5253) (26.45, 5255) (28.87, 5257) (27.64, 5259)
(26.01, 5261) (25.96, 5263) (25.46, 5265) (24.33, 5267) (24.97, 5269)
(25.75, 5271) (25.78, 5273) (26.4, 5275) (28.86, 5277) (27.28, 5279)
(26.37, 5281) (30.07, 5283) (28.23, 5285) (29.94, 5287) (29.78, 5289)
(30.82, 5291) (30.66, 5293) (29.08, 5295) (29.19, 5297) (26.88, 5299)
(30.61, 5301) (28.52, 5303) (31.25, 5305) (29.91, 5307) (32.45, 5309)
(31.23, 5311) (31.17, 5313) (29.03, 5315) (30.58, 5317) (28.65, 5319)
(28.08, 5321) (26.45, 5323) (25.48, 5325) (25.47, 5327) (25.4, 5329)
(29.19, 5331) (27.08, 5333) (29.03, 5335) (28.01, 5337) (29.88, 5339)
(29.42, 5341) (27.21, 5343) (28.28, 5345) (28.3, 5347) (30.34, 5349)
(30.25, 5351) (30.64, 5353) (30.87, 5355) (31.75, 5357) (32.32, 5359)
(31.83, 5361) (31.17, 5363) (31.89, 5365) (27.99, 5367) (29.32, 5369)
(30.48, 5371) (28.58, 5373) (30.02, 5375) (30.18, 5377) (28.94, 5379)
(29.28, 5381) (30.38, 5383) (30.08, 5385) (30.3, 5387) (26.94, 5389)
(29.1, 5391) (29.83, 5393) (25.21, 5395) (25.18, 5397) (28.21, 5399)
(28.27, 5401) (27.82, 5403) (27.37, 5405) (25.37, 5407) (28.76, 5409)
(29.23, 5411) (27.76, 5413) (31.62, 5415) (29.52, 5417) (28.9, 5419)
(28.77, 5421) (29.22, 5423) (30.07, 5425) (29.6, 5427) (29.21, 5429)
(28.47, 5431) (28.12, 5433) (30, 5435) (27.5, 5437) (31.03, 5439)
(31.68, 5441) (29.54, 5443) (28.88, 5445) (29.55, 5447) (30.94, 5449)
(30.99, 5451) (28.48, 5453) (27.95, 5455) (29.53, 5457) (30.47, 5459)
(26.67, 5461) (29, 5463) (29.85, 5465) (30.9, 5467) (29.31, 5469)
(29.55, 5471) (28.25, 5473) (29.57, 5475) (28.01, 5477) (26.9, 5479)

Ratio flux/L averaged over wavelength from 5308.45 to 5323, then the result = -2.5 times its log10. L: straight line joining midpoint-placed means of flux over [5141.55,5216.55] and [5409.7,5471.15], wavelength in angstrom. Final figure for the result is -0.12 mag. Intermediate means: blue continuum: 23.6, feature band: 29.8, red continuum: 29.4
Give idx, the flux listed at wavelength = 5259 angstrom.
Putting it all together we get 27.64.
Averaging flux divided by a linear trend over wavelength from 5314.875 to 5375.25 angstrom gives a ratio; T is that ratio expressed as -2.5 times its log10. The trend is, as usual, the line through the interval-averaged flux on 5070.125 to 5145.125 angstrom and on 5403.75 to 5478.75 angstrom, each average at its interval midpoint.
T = -0.04 mag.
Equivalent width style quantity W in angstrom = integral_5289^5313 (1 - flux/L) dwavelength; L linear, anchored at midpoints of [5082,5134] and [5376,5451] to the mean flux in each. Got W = -2.1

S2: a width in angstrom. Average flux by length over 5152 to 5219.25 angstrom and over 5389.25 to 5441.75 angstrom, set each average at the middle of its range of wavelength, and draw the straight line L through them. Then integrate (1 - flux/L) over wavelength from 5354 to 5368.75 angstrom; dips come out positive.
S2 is -1.9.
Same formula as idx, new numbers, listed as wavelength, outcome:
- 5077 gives 26.53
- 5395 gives 25.21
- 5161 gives 26.03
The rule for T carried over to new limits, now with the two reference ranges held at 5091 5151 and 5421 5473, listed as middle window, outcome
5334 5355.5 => -0.044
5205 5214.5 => 0.048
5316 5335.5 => 0.014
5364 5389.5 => -0.041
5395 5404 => 0.065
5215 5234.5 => -0.024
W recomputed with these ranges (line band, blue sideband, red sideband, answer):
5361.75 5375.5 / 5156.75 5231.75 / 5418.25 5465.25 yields -1.1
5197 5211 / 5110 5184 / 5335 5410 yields 0.7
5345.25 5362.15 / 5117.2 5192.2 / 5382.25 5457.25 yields -1.9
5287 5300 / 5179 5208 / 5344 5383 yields -1.0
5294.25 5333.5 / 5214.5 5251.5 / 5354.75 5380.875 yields 0.5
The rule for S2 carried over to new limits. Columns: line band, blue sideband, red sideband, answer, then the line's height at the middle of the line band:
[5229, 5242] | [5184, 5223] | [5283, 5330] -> -0.8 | 26.3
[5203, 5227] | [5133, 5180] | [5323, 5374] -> -1.0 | 25.1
